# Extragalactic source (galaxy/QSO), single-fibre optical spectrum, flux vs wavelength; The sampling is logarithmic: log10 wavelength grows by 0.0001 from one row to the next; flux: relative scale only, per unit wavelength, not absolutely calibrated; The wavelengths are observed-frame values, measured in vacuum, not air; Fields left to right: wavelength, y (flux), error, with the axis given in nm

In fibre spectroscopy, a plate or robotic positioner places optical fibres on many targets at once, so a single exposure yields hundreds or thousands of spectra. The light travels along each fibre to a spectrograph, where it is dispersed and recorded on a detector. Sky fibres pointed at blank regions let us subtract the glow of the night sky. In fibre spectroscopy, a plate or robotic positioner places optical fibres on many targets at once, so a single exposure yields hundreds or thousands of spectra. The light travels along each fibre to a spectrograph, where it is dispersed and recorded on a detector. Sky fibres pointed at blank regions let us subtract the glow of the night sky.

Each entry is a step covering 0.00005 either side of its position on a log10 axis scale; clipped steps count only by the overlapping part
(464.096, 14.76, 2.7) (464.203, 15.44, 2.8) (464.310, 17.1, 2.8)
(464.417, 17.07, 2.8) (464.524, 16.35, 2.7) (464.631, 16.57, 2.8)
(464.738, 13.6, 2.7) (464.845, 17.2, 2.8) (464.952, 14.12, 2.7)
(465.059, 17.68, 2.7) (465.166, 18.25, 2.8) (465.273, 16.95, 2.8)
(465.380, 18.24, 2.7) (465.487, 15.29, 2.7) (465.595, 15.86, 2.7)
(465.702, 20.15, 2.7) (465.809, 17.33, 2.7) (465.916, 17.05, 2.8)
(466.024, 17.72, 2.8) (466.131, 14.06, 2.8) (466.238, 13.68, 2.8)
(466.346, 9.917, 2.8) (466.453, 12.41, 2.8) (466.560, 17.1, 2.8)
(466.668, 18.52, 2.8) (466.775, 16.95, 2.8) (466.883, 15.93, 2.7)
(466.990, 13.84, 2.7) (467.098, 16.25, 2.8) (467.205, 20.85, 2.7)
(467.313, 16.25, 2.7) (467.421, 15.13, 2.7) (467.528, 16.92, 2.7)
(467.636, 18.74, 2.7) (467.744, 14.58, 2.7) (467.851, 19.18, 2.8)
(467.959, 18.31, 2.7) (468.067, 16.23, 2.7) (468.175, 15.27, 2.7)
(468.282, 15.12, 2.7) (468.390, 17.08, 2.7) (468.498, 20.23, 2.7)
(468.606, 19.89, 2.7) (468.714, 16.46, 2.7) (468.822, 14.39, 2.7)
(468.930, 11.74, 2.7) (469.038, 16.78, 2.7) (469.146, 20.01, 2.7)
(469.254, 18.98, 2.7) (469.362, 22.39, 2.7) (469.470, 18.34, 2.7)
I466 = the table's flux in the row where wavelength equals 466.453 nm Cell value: 12.41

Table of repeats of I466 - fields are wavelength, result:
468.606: 19.89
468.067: 16.23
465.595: 15.86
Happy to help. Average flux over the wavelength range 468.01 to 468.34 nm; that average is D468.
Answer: 15.6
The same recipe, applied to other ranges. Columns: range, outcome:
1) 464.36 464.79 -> 15.9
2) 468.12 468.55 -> 16.9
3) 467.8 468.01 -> 18.7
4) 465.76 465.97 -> 17.2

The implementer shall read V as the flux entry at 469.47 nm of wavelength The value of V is 18.34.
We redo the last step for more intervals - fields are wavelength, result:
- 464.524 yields 16.35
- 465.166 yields 18.25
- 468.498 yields 20.23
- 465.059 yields 17.68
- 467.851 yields 19.18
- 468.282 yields 15.12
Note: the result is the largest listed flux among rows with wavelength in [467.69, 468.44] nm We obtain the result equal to 19.18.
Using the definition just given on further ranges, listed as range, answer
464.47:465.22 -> 18.25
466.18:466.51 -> 13.68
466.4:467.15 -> 18.52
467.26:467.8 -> 18.74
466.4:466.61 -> 17.1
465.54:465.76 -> 20.15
